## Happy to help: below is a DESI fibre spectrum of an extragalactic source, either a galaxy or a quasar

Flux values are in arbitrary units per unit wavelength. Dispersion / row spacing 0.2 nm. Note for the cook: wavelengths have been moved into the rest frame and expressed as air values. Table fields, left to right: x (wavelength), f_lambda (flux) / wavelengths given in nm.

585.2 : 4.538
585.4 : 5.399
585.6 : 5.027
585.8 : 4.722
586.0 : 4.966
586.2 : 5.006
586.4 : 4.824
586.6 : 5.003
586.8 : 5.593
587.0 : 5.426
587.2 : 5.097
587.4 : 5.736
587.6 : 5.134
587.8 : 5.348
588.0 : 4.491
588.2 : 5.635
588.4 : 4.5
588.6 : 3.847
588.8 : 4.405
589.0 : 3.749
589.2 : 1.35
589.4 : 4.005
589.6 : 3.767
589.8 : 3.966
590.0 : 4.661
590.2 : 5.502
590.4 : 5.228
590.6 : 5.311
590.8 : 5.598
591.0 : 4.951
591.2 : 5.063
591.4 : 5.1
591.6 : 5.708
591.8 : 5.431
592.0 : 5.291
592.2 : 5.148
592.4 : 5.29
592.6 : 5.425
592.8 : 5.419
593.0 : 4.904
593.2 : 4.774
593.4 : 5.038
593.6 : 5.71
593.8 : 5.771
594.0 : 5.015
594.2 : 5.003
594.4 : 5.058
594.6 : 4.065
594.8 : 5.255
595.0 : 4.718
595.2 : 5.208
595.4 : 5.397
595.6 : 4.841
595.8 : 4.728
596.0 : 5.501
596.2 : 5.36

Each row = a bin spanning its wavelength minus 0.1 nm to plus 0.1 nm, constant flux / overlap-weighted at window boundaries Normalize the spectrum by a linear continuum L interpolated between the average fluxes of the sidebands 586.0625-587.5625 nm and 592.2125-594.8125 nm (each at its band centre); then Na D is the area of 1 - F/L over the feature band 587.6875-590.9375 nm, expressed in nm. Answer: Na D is 0.45 nm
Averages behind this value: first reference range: 5.23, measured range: 4.47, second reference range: 5.13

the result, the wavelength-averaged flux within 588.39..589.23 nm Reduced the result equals 3.66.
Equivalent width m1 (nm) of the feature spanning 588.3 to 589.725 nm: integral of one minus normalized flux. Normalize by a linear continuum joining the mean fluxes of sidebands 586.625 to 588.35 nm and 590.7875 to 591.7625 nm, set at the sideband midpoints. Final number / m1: 0.43 nm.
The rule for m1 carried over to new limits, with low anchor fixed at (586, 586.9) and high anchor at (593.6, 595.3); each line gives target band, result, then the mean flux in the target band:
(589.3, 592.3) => 0.05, 4.98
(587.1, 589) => 0.09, 4.85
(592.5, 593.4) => -0.01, 5.12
